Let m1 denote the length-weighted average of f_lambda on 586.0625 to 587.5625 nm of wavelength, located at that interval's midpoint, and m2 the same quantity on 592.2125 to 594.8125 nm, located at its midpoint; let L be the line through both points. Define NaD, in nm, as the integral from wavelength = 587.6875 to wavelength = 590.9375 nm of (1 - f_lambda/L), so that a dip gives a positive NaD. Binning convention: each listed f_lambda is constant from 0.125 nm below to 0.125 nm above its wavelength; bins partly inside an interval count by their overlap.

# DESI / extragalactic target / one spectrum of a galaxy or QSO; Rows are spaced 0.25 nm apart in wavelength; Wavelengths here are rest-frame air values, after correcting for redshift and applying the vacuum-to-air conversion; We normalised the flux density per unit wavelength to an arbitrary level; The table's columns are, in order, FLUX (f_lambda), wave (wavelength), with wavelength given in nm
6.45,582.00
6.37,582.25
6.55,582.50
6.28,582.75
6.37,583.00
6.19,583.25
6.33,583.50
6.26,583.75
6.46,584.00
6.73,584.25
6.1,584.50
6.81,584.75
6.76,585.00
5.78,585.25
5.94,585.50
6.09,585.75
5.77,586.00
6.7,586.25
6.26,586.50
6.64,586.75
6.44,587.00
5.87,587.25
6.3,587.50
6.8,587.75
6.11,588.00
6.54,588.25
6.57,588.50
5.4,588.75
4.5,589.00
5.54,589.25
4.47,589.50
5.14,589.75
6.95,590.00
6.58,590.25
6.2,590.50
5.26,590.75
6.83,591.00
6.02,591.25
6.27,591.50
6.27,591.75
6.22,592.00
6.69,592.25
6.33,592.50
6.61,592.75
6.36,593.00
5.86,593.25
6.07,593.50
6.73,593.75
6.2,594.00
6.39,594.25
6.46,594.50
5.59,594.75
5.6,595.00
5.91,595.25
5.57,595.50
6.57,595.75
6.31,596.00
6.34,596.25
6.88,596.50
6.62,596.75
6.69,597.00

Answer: 0.25 nm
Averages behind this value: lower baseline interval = 6.35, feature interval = 5.85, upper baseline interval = 6.3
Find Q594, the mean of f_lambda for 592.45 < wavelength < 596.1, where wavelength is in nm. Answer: 6.17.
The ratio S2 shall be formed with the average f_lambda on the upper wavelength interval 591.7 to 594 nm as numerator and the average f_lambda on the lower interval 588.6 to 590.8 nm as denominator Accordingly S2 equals 1.1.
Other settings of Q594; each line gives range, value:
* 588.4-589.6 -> 5.29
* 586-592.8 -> 6.12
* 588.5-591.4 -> 5.76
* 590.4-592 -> 6.15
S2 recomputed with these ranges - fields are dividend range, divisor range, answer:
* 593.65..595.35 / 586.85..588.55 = 0.96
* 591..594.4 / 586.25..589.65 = 1.06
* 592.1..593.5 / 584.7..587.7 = 1.01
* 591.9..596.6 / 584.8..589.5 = 1.03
